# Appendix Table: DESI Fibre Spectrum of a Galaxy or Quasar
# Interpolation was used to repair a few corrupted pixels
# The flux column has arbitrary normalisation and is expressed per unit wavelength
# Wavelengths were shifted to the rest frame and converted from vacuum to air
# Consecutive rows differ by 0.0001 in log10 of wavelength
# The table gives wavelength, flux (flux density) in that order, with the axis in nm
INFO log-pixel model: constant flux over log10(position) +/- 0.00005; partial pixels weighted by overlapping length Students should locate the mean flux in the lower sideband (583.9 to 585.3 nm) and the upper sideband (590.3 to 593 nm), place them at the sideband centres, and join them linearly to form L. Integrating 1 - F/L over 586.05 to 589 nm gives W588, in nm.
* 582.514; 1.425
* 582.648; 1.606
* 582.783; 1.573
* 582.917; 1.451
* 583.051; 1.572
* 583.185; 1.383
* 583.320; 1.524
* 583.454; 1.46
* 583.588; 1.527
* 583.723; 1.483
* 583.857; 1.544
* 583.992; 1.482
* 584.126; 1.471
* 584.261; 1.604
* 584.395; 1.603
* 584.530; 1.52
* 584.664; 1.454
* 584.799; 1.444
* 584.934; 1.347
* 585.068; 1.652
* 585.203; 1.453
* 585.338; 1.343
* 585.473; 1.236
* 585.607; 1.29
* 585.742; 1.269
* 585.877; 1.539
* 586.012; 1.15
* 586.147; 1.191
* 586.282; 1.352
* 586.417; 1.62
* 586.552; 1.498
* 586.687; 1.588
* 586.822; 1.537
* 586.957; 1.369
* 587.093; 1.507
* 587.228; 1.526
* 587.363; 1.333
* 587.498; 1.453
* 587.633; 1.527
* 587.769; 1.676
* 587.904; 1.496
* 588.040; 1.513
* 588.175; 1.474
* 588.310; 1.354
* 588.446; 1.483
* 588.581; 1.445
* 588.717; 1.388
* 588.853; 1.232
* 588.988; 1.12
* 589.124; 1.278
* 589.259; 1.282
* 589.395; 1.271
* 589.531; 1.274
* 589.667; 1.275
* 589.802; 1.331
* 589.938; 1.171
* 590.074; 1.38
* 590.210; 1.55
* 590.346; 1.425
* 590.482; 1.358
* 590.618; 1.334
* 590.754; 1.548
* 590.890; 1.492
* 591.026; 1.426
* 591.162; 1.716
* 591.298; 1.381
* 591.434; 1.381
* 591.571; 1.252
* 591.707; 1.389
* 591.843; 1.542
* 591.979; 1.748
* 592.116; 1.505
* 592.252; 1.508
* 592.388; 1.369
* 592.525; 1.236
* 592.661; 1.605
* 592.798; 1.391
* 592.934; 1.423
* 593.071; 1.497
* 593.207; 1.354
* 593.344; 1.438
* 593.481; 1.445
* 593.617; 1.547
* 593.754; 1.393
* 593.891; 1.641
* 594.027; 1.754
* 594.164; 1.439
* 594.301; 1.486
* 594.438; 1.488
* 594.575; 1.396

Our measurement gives 0.07 nm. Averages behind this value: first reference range 1.5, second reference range 1.45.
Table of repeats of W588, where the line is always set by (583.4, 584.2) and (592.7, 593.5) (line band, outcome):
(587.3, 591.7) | 0.18 nm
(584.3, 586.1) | 0.09 nm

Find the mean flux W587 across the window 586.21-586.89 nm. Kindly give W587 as 1.52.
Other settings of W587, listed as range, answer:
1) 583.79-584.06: 1.51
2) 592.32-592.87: 1.4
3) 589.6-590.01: 1.26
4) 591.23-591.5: 1.38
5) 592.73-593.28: 1.42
